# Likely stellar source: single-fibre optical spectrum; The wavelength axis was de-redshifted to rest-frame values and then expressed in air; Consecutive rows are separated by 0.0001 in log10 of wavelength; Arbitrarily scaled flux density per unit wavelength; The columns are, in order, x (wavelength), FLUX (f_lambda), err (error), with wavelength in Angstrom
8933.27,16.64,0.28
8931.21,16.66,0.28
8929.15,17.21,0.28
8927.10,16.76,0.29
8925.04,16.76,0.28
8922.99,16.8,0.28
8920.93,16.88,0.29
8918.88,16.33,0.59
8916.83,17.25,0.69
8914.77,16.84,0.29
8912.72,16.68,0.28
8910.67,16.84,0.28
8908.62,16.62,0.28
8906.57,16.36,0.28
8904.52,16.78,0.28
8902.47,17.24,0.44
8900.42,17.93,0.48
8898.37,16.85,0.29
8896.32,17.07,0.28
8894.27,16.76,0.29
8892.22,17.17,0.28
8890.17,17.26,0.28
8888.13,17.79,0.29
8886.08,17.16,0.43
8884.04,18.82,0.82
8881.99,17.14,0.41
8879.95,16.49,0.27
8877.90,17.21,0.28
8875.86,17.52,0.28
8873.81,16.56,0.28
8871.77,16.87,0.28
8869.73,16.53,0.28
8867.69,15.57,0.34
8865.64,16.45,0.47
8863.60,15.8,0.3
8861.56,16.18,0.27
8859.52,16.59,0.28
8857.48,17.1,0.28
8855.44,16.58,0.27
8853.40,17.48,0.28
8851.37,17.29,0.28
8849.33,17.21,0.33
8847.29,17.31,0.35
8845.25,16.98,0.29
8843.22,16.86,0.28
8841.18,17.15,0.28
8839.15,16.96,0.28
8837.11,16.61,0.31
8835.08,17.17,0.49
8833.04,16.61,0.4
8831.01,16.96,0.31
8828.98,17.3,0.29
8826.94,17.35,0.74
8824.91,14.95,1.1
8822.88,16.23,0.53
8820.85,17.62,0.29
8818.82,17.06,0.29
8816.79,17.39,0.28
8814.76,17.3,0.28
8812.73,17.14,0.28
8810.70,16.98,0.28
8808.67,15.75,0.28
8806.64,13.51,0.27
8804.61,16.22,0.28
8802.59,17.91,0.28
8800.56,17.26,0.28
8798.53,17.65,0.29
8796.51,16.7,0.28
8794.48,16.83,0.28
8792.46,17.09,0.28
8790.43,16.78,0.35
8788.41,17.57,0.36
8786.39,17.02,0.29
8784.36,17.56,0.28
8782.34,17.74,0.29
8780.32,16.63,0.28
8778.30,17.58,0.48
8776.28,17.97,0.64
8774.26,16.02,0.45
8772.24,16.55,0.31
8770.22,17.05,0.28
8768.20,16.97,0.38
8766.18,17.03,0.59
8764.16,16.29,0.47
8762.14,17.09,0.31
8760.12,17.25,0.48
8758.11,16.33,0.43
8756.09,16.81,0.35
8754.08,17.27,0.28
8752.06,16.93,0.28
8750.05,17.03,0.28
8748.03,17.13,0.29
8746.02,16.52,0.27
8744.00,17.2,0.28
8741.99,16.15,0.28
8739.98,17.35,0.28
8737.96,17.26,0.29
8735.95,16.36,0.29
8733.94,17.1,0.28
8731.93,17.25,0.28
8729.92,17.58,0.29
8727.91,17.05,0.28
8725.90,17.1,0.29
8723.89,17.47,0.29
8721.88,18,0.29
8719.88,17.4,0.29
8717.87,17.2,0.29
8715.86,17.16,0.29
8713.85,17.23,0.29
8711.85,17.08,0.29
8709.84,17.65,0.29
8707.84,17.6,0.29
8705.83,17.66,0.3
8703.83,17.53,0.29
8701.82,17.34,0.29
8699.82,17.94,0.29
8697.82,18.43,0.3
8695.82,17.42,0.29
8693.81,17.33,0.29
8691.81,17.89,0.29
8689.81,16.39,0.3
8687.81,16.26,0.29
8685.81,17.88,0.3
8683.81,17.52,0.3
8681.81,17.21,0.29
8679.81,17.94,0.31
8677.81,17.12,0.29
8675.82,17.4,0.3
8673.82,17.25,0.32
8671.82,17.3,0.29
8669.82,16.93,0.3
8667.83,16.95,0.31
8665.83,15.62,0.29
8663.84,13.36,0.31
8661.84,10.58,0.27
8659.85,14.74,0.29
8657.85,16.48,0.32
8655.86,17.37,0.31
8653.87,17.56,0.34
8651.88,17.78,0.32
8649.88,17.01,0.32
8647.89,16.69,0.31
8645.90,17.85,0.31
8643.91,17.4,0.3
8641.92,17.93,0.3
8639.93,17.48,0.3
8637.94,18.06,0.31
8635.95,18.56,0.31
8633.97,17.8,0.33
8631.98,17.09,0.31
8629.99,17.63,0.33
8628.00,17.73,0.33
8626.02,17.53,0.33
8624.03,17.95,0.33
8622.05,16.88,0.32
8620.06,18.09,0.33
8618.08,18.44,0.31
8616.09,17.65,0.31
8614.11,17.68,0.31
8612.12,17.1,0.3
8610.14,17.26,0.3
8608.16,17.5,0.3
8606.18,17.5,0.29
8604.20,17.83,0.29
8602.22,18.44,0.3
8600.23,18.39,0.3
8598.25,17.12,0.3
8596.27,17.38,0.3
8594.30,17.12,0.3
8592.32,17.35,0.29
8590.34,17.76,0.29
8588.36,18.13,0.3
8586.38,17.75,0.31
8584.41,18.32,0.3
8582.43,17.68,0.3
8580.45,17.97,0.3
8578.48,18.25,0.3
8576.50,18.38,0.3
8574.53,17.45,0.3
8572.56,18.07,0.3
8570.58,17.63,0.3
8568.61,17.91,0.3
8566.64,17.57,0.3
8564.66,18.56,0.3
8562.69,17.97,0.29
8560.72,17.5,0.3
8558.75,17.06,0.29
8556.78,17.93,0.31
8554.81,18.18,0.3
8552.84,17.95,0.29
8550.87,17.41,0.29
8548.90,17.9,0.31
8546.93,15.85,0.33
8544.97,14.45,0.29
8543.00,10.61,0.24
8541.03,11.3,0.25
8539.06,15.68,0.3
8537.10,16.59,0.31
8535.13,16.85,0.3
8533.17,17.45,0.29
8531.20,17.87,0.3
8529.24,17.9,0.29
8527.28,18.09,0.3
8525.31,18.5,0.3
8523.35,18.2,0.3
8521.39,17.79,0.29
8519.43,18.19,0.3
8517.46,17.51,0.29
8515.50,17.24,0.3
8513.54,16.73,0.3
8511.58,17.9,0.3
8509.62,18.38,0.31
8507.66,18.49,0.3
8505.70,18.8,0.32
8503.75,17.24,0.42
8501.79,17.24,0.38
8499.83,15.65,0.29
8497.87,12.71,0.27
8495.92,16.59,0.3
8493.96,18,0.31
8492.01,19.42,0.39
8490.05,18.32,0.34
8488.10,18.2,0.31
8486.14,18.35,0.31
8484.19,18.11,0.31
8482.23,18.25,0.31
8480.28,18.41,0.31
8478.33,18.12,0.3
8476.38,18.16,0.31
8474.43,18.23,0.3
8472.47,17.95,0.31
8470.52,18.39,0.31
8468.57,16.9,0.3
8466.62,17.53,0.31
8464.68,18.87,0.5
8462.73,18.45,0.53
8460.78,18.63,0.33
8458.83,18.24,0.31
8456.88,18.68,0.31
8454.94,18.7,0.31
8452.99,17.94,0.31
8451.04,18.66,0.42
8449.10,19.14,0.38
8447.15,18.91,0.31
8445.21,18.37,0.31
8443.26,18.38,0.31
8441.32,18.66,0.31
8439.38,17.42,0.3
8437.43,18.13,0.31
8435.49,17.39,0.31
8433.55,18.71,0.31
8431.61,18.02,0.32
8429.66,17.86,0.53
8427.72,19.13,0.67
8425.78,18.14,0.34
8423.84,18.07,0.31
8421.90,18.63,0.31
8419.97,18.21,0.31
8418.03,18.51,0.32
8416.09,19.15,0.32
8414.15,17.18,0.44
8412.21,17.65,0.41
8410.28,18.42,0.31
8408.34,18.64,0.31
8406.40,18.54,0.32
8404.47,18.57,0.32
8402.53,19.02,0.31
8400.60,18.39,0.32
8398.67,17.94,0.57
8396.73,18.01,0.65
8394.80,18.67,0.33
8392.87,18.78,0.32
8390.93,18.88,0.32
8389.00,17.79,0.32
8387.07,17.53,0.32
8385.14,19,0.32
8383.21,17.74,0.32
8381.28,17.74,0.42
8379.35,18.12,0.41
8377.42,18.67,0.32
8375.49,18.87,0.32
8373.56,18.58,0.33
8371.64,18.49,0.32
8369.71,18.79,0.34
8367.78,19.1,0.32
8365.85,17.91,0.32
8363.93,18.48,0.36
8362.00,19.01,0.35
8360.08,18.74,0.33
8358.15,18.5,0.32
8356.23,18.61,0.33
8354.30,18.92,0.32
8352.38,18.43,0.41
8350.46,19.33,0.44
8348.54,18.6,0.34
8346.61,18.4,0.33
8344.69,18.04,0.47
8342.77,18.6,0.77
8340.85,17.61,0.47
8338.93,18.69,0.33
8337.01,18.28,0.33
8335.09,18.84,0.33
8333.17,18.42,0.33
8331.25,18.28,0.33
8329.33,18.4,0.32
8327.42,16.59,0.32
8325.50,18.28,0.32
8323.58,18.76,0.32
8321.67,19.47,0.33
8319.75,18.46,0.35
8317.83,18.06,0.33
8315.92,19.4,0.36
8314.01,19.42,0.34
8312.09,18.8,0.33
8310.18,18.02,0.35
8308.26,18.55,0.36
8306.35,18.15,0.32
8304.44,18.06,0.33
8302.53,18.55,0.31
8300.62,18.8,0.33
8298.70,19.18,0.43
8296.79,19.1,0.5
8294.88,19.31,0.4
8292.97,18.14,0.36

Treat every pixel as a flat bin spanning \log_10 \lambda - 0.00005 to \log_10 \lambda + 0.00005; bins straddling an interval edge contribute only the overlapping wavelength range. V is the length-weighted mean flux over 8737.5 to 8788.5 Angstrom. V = 17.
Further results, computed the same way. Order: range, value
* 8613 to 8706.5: 17.2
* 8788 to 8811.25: 16.7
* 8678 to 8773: 17.2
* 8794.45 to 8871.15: 16.8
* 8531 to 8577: 16.8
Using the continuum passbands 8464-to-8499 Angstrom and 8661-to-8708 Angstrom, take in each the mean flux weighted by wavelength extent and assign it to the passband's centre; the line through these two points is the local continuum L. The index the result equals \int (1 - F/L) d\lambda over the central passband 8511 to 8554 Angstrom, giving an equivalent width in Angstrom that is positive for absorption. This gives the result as 2.1 Angstrom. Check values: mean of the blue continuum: 17.8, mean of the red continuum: 16.9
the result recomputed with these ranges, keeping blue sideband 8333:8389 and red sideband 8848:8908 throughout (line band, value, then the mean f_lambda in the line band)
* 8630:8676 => 2.26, 16.8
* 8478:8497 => -0.05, 18.2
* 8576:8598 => 0.02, 17.8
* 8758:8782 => 0.46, 16.9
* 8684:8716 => 0.08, 17.4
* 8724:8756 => 0.62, 17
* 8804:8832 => 0.94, 16.6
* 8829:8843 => 0.12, 16.9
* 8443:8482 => -0.33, 18.3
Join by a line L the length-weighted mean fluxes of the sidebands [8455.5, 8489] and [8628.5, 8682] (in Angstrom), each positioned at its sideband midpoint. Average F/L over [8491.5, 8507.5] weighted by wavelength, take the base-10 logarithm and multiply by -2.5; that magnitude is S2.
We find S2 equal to 0.06 mag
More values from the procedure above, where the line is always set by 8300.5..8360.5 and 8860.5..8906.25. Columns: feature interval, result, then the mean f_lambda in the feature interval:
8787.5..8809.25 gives 0.03 mag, 16.7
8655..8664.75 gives 0.21 mag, 14.5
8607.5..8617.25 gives 0.02 mag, 17.4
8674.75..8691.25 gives 0.02 mag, 17.2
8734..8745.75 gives 0.03 mag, 16.9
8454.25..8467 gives -0.02 mag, 18.5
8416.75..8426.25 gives -0.01 mag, 18.4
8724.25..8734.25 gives 0.01 mag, 17.2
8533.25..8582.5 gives 0.06 mag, 16.9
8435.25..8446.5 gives 0.00 mag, 18.1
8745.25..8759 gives 0.03 mag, 16.9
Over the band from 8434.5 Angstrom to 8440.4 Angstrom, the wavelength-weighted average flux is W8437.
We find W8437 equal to 17.7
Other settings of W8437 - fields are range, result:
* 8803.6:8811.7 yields 15.6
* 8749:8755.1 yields 17.1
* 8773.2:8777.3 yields 17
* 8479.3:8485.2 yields 18.3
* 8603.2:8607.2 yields 17.7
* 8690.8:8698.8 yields 17.8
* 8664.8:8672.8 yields 16.7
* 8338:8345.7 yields 18.2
